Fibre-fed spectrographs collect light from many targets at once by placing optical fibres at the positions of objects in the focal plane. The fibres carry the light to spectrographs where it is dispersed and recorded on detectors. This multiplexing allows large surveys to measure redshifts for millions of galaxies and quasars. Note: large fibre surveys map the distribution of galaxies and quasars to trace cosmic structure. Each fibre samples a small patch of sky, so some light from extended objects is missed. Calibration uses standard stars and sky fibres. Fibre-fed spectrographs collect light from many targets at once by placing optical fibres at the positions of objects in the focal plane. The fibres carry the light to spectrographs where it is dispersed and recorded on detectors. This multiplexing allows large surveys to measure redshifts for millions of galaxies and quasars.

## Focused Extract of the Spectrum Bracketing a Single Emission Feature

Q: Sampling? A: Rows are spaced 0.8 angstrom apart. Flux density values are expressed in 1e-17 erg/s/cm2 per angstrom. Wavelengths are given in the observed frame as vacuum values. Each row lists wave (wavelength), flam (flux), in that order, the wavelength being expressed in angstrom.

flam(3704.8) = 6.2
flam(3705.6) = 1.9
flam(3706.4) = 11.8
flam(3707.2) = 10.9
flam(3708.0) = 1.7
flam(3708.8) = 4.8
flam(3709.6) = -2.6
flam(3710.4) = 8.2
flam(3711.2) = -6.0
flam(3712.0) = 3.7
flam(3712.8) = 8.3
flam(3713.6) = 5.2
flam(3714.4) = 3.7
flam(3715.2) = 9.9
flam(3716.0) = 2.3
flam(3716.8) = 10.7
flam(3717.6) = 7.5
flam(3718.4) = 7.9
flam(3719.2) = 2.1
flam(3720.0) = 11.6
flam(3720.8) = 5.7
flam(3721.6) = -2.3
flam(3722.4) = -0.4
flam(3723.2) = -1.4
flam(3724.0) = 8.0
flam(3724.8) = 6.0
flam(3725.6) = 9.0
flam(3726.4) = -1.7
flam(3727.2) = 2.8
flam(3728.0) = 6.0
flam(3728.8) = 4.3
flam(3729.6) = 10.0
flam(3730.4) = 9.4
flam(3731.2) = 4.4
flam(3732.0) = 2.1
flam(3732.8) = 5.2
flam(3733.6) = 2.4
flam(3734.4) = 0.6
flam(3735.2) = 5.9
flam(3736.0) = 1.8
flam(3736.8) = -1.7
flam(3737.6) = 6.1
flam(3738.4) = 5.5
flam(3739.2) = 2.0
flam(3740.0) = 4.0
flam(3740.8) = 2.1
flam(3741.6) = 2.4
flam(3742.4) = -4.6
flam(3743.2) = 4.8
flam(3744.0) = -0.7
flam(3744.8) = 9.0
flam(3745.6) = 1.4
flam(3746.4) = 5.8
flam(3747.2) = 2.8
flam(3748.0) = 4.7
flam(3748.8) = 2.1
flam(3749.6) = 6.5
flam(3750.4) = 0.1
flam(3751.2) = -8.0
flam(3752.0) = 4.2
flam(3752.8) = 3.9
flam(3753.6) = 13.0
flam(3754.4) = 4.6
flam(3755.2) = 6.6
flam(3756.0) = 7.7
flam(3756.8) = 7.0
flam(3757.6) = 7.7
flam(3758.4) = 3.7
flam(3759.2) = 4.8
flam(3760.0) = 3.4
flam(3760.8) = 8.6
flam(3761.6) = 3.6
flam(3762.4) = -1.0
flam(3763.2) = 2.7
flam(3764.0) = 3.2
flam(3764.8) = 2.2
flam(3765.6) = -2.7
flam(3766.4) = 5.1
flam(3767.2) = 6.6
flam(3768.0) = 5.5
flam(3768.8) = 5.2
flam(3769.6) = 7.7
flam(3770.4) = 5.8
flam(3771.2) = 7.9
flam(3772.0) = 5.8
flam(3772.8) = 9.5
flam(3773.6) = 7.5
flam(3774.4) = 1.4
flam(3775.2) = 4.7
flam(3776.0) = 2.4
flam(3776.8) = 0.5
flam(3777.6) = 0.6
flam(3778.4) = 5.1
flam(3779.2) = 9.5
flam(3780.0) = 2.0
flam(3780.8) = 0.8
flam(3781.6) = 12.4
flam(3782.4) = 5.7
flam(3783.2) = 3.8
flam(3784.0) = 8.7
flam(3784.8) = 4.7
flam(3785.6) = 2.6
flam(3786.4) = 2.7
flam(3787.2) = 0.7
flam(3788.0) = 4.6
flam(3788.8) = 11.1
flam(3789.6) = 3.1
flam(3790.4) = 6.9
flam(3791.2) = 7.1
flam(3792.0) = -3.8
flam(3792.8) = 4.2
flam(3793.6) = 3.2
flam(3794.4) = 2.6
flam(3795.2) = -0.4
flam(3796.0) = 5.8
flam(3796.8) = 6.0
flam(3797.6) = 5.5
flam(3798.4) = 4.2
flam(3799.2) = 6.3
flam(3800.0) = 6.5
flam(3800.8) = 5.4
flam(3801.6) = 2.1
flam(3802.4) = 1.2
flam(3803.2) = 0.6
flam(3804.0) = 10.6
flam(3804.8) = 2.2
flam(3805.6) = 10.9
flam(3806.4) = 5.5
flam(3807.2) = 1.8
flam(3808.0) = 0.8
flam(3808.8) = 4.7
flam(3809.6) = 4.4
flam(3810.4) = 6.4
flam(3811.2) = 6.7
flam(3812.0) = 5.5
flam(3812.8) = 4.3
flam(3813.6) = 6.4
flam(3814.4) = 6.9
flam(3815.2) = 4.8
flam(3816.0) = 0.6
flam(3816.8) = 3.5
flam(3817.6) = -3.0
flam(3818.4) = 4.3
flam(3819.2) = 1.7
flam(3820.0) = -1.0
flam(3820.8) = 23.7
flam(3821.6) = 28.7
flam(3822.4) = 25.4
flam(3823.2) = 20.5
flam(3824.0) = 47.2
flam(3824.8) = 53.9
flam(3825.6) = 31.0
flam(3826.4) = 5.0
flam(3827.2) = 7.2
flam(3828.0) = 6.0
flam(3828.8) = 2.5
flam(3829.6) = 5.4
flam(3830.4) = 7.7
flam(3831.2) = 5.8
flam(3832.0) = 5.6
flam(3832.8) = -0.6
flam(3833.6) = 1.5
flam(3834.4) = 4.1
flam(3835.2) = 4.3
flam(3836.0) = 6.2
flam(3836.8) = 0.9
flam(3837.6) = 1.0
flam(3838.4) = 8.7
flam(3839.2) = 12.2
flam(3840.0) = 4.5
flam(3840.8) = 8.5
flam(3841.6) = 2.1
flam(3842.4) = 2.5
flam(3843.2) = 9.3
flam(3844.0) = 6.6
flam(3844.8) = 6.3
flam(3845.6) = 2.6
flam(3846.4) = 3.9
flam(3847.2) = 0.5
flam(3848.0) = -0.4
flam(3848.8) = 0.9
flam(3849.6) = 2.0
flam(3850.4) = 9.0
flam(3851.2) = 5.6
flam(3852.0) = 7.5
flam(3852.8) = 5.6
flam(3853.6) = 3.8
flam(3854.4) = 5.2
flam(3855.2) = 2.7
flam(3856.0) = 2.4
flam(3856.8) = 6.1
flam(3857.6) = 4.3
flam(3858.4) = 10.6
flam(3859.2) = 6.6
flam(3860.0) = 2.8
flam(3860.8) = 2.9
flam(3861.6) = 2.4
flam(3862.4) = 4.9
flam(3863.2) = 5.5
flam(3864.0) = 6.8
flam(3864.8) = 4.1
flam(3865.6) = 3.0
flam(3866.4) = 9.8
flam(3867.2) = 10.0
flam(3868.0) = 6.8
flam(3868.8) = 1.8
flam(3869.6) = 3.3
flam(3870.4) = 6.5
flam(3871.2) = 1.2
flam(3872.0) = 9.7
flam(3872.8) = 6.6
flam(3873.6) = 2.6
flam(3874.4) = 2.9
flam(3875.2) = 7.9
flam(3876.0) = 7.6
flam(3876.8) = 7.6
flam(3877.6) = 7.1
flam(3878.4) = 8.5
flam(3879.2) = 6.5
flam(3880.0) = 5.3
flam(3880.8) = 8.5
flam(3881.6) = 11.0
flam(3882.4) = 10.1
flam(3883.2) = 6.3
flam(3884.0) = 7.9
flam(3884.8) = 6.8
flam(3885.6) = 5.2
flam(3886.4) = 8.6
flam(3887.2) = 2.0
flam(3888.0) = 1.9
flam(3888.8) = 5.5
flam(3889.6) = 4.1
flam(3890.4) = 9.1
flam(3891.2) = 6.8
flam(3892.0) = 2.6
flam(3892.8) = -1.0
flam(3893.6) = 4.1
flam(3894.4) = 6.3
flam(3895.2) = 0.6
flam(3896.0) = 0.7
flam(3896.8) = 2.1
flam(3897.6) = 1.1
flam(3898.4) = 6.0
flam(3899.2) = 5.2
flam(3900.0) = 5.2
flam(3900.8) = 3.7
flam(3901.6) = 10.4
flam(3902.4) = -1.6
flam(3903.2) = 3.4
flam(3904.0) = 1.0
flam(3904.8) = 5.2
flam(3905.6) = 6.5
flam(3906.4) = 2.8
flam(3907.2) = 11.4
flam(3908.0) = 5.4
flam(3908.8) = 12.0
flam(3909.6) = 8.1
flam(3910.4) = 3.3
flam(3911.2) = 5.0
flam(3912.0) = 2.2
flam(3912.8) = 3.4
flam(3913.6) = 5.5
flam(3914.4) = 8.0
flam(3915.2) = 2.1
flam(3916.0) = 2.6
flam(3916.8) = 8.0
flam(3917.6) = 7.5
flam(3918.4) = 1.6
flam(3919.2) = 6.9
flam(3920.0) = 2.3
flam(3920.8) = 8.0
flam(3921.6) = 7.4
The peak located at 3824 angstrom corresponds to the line [O II]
